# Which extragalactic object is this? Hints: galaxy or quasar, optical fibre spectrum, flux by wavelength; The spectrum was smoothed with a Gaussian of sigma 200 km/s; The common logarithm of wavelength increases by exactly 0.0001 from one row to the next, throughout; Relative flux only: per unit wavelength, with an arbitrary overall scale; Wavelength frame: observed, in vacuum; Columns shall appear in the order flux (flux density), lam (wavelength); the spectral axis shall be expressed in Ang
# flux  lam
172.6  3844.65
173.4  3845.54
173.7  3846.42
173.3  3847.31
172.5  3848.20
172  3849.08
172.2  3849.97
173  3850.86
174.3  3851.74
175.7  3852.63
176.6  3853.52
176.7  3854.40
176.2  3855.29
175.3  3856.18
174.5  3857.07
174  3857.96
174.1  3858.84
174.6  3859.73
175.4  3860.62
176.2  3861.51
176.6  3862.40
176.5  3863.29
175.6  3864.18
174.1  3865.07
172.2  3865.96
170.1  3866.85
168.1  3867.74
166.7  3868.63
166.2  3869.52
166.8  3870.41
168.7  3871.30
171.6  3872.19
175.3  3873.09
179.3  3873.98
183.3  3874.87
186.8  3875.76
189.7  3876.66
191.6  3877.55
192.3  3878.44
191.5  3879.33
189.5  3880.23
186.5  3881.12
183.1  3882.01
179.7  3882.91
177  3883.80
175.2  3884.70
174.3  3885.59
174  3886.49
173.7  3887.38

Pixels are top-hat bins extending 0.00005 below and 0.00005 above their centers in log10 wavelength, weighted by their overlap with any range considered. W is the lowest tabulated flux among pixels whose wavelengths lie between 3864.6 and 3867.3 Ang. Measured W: 170.1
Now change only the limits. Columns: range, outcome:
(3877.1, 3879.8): 191.5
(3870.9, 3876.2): 168.7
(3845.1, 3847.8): 173.3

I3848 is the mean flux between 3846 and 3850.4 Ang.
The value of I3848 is 173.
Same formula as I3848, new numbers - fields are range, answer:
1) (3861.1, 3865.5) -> 176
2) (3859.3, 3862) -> 175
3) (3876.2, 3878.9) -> 191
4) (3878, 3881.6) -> 190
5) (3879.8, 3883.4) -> 185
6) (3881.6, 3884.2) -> 180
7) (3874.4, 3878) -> 188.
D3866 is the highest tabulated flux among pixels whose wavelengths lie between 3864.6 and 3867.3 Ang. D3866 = 174.1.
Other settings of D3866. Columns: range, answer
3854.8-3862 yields 176.2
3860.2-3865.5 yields 176.6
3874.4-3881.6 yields 192.3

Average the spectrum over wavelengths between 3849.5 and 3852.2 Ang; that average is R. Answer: 173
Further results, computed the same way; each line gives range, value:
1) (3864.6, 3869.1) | 170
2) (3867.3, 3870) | 167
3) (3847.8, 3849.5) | 173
